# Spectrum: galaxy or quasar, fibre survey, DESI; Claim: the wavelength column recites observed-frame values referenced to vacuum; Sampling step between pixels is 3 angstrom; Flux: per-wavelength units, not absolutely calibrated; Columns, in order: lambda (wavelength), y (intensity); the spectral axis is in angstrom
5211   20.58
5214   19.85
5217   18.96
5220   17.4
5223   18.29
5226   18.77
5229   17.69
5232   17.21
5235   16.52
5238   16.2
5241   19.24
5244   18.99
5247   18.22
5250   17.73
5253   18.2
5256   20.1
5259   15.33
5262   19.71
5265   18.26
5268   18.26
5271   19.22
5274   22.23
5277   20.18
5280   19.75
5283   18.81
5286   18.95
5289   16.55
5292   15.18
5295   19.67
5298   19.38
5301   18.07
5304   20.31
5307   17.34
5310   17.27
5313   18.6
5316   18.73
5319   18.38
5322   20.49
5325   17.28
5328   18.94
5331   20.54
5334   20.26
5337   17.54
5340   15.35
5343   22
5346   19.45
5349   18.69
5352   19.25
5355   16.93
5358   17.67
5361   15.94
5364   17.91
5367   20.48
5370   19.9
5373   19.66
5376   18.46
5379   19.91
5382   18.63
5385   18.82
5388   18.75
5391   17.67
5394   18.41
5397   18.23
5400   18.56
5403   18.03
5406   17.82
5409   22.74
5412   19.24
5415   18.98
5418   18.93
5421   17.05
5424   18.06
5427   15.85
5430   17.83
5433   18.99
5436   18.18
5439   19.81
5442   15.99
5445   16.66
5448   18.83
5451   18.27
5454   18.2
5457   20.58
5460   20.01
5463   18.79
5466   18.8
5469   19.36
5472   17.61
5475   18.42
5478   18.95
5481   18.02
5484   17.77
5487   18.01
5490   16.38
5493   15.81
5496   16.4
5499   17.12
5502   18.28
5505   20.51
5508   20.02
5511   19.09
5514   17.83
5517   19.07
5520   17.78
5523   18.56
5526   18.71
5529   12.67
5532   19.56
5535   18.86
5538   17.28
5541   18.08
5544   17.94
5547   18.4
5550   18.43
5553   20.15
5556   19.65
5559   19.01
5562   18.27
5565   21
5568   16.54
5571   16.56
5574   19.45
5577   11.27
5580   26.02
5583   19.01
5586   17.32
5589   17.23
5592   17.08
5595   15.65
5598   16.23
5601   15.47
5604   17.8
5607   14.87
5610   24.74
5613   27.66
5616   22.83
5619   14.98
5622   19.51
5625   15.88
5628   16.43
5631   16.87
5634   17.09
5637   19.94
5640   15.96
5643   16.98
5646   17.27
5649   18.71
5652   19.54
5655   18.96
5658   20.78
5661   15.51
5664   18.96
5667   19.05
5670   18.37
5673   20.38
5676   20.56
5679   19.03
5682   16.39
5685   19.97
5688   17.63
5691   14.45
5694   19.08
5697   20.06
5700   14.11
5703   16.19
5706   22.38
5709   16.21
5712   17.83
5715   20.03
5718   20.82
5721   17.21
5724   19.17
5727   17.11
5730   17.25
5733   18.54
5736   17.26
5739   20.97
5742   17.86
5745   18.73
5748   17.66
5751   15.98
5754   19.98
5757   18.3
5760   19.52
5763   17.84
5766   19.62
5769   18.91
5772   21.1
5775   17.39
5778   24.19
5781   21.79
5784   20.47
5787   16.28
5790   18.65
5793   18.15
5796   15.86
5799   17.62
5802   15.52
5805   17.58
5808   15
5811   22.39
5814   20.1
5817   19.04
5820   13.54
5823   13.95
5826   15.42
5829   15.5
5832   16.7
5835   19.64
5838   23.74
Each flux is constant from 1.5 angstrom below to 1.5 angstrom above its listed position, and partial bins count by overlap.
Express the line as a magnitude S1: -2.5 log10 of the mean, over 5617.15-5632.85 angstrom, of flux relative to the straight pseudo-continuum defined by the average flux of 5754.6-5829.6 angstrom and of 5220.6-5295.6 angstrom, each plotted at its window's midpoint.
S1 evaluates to 0.08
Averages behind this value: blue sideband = 18.3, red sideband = 18.2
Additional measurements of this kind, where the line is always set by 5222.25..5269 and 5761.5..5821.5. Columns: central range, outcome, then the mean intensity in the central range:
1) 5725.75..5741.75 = 0.02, 18.2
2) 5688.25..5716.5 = 0.04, 17.8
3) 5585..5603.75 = 0.11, 16.6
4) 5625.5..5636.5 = 0.09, 17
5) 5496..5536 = 0.00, 18.2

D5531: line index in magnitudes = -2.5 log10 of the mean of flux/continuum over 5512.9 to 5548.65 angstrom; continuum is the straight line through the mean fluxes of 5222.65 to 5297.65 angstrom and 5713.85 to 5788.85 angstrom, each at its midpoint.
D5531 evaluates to 0.05 mag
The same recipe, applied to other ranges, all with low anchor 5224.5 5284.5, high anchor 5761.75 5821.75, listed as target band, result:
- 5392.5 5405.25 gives 0.01 mag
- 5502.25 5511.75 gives -0.07 mag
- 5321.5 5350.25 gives -0.03 mag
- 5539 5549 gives 0.03 mag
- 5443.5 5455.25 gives 0.03 mag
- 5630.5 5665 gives 0.03 mag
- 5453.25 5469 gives -0.05 mag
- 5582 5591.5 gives 0.05 mag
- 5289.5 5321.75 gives 0.01 mag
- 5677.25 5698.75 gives 0.03 mag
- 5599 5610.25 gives 0.07 mag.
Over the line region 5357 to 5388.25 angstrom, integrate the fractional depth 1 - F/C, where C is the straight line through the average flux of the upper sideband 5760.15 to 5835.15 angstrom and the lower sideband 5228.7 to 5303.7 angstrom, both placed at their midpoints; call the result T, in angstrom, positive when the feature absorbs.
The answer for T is -0.7 angstrom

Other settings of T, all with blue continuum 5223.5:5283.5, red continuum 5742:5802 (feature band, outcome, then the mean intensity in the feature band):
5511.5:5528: 0.33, 18.3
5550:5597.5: 1.05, 18.2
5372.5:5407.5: 0.06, 18.5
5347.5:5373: 0.20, 18.4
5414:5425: 0.21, 18.2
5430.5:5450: 0.56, 18.1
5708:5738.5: 0.73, 18.3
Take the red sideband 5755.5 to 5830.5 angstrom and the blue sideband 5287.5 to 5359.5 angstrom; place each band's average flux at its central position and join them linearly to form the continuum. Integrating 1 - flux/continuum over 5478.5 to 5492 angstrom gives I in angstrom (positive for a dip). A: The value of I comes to 0.6 angstrom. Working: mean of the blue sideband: 18.5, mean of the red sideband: 18.1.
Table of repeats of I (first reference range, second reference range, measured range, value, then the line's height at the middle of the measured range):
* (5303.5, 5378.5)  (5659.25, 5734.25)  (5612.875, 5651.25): 0.4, 18.3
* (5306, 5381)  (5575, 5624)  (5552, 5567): -0.7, 18.6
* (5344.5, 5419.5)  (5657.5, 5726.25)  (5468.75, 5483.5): 0.2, 18.7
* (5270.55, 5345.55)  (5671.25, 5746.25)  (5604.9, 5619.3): -2.3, 18.5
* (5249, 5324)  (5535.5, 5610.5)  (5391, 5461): -0.3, 18.4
